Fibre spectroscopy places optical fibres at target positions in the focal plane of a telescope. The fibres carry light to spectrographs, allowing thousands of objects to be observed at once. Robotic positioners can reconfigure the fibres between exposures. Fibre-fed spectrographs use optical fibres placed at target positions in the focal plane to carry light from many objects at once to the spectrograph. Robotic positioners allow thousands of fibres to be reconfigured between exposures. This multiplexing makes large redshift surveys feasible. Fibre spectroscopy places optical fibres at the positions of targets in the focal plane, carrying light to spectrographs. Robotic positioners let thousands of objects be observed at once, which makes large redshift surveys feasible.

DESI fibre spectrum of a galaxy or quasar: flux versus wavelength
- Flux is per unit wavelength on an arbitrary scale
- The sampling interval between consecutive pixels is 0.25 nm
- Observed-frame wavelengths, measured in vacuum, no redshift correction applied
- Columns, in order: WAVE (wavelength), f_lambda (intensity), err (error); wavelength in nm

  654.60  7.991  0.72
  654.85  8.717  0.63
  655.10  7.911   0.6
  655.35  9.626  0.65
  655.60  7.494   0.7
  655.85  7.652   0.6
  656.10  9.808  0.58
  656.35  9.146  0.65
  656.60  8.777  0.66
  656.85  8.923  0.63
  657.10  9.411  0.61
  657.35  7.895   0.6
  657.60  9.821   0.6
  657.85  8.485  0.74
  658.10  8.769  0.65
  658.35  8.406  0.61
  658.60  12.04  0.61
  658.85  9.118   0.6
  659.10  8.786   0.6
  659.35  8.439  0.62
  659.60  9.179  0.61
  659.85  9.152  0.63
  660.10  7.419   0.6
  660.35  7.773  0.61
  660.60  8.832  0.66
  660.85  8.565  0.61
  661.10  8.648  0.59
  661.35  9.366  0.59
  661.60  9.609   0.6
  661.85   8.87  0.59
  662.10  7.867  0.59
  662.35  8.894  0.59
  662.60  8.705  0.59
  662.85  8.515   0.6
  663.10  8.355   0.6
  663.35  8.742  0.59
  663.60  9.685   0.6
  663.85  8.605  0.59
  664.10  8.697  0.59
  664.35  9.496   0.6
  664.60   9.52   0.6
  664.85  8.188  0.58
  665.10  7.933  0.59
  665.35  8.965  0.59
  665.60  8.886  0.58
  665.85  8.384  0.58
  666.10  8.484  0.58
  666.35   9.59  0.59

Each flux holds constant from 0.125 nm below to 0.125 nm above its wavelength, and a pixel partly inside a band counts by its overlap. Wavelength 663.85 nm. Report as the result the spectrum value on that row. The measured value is 8.605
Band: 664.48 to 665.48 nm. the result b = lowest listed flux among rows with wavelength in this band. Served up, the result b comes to 7.933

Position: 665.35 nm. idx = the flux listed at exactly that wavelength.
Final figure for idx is 8.965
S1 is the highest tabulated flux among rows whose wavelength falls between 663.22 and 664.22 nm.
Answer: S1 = 9.685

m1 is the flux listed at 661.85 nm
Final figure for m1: 8.87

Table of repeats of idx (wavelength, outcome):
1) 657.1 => 9.411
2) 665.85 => 8.384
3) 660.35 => 7.773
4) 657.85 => 8.485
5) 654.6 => 7.991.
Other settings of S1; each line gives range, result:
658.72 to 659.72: 9.179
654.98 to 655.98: 9.626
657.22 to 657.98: 9.821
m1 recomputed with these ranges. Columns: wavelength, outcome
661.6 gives 9.609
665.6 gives 8.886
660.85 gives 8.565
